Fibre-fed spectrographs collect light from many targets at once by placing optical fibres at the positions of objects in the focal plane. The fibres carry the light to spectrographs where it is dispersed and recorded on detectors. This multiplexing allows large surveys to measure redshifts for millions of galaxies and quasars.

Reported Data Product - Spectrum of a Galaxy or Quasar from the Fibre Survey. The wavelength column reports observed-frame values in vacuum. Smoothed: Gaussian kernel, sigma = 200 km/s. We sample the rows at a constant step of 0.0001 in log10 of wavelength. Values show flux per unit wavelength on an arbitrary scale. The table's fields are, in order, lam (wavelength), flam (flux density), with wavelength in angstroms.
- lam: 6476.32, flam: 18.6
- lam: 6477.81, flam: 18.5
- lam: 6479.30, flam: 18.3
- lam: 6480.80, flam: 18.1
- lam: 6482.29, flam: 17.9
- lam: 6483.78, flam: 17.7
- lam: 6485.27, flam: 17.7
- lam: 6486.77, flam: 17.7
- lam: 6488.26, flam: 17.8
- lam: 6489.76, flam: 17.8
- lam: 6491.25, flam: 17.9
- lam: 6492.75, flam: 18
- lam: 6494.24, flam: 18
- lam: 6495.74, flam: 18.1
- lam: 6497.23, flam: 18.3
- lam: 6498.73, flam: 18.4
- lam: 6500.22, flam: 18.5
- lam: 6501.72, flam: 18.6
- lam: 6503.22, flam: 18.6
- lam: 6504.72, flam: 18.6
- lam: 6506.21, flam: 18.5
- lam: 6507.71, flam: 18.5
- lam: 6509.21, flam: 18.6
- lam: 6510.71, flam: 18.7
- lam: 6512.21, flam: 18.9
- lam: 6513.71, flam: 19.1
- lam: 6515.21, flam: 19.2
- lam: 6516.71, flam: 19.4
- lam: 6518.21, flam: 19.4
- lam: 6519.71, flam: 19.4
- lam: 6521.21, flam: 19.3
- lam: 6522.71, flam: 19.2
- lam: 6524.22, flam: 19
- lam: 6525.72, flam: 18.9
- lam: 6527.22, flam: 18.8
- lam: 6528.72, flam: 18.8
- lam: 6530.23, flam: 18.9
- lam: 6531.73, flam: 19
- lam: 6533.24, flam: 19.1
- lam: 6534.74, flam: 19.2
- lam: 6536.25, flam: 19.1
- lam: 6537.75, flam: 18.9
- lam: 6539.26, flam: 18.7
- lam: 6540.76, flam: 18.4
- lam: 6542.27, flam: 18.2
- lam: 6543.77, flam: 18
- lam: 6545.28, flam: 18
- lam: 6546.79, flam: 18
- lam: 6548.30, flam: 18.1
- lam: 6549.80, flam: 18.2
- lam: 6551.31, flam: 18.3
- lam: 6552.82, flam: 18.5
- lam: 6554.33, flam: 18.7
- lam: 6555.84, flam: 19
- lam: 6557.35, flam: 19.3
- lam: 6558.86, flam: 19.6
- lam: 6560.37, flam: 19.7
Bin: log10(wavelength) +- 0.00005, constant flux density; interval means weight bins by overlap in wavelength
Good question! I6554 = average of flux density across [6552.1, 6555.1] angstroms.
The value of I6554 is 18.6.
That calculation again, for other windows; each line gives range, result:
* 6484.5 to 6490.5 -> 17.7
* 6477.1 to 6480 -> 18.4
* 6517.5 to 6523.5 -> 19.3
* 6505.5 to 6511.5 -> 18.6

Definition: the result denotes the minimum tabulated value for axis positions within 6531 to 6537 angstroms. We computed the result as 19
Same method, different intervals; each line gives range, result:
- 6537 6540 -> 18.7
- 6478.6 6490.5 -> 17.7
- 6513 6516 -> 19.1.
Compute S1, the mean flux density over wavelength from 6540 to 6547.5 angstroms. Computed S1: 18.1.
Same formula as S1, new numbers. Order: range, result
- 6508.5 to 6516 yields 18.9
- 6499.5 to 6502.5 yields 18.5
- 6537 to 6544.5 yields 18.5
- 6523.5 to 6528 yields 18.9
